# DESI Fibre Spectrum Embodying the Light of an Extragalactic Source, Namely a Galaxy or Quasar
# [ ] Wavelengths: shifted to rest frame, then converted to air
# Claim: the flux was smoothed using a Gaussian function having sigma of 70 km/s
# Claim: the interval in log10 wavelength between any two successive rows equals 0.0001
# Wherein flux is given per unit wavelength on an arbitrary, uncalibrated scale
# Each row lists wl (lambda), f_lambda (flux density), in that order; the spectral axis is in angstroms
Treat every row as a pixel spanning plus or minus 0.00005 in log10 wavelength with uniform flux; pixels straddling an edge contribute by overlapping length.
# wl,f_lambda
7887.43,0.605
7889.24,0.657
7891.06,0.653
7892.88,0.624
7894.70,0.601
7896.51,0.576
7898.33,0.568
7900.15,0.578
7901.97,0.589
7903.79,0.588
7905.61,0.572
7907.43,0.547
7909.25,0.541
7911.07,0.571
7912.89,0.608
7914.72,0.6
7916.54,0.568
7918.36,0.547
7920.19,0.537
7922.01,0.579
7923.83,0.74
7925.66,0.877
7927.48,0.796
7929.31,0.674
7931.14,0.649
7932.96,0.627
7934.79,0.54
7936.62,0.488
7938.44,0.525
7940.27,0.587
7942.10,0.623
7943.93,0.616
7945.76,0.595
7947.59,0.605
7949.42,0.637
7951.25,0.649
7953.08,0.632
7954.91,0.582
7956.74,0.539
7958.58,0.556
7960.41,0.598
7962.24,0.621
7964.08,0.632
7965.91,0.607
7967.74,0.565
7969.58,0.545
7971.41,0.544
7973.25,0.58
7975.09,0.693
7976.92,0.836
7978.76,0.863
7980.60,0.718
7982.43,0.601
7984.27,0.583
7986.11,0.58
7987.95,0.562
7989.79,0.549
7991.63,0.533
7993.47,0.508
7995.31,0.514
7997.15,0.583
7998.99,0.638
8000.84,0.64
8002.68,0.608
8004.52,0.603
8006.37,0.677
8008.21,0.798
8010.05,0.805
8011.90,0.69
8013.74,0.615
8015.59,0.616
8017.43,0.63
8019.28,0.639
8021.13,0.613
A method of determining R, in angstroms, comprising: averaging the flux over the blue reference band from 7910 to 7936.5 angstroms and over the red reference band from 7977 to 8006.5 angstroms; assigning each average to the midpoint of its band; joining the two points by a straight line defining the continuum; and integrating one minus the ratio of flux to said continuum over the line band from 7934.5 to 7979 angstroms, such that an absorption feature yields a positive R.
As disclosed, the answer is 1.1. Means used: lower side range 0.632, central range 0.608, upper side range 0.614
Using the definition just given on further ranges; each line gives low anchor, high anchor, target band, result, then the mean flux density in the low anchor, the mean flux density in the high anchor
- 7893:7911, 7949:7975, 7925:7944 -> -1.6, 0.576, 0.594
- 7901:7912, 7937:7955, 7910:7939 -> -1.8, 0.568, 0.603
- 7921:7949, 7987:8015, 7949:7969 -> 1.0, 0.634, 0.621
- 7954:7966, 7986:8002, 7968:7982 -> -2.3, 0.589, 0.567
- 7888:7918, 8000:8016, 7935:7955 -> 1.0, 0.59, 0.674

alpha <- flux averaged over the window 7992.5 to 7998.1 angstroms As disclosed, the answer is 0.536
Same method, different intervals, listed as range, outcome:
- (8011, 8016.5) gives 0.64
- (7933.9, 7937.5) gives 0.514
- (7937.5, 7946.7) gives 0.589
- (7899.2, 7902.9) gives 0.583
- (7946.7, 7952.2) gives 0.631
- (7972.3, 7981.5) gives 0.737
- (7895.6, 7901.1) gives 0.575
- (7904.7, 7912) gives 0.558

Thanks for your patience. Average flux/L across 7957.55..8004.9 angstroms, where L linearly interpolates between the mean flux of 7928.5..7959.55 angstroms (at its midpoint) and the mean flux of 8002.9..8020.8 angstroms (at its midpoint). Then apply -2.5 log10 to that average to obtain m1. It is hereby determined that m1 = 0.045 mag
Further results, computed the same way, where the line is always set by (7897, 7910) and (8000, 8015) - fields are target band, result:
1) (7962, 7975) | 0.08 mag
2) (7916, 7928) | -0.13 mag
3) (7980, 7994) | 0.14 mag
